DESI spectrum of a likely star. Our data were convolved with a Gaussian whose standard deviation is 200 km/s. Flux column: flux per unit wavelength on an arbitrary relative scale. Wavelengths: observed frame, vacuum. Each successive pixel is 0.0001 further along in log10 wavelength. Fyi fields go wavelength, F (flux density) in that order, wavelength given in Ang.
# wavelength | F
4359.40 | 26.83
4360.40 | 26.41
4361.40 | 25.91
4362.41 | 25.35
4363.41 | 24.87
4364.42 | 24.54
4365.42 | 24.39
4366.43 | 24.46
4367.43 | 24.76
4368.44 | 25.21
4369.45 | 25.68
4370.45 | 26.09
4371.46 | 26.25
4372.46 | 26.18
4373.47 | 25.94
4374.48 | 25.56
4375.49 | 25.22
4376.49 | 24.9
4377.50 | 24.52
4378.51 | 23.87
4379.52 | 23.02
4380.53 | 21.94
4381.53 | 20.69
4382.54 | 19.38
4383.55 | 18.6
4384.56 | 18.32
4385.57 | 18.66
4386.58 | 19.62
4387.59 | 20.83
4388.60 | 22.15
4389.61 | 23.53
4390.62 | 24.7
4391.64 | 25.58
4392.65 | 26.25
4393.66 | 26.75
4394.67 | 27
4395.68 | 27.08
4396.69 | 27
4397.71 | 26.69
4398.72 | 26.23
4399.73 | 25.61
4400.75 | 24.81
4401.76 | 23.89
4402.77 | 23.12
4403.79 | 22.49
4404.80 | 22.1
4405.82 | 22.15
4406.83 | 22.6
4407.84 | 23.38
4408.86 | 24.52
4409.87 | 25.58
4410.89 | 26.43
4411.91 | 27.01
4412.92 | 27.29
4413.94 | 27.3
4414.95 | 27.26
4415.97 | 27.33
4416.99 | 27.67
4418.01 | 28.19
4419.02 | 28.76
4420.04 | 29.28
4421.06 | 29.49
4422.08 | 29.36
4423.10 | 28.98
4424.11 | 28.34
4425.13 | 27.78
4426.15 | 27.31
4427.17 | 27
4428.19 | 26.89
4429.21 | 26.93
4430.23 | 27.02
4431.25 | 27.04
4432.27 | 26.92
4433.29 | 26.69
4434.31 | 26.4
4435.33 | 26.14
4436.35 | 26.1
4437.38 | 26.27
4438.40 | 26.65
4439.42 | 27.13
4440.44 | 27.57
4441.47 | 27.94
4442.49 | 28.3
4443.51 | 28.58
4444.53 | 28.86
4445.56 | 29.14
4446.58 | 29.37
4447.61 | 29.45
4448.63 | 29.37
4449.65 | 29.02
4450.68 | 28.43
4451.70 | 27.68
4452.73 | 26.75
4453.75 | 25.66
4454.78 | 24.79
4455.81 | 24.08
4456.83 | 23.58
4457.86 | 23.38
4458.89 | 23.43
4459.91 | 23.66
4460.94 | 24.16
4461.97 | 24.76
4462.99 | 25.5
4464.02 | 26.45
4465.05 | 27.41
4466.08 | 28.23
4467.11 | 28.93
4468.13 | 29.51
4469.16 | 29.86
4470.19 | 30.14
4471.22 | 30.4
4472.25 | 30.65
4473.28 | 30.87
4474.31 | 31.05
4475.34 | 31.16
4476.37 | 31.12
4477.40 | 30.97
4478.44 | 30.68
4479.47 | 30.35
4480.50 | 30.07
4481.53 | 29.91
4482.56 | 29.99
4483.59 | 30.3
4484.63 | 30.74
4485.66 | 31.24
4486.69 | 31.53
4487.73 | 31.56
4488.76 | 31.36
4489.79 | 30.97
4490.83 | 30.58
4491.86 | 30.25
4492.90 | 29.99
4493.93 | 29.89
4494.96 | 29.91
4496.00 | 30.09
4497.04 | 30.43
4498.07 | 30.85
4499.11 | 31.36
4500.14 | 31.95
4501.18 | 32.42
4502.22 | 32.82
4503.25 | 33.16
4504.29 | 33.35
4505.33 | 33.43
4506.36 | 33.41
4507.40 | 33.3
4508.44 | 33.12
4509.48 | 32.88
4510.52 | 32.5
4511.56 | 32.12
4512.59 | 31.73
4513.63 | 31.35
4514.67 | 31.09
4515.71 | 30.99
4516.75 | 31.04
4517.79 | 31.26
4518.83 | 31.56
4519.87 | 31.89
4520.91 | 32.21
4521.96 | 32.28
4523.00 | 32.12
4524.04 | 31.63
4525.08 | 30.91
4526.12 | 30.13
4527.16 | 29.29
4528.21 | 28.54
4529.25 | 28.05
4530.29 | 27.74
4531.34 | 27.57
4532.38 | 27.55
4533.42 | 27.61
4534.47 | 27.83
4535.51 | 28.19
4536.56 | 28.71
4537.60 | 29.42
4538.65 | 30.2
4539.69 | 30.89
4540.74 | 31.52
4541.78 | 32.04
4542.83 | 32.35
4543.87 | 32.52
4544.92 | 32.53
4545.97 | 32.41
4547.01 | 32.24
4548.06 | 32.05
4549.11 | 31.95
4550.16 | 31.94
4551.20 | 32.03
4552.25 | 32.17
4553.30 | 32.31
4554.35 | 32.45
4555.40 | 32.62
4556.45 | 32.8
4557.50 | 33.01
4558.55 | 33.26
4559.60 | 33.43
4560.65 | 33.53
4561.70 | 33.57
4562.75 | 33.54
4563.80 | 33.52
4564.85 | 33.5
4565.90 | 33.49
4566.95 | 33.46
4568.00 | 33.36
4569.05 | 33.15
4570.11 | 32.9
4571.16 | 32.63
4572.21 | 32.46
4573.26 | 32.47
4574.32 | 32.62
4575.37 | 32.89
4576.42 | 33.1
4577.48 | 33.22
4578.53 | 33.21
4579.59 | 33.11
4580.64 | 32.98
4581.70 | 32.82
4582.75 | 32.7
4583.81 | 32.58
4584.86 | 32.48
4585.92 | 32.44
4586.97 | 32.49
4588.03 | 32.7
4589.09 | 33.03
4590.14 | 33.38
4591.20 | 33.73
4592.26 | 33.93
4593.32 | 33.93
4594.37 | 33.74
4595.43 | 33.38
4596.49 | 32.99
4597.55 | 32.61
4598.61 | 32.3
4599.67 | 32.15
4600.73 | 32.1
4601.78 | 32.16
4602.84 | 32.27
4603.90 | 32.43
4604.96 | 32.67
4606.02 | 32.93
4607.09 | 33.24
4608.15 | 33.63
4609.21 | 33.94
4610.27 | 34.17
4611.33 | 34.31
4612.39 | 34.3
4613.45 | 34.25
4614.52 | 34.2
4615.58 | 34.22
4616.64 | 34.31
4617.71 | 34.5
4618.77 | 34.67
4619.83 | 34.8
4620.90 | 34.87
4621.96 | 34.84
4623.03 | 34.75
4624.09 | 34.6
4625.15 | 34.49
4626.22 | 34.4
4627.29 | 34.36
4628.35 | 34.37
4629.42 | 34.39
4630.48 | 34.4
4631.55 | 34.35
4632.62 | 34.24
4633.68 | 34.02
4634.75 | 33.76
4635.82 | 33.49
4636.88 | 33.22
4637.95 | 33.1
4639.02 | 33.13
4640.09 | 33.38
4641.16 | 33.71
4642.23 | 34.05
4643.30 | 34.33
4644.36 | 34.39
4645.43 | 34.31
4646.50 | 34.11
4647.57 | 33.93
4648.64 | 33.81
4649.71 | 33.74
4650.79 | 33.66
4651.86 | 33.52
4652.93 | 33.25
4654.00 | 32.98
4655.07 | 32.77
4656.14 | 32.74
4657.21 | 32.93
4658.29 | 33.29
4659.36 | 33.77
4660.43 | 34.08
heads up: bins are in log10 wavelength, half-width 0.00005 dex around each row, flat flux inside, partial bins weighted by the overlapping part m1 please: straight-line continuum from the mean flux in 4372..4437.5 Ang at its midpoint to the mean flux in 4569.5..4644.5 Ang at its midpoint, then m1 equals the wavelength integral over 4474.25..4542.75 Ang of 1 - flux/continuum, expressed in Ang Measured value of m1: -3.27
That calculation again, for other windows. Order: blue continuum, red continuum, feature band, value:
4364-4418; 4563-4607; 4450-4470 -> 0.91 Ang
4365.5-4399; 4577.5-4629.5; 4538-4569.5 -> -1.20 Ang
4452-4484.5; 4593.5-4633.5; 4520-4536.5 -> 0.50 Ang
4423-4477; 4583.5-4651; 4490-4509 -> -1.50 Ang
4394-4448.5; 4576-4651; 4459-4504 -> -1.49 Ang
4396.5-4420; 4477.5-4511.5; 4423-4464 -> 1.64 Ang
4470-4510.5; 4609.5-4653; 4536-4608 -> 0.62 Ang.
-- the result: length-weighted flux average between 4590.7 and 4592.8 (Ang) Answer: 33.7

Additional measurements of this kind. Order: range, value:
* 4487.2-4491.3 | 31.1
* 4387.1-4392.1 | 23.3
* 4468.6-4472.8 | 30.2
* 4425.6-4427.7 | 27.1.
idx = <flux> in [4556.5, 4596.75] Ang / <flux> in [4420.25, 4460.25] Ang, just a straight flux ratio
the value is 1.22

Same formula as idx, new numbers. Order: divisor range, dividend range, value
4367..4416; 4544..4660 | 1.37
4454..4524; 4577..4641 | 1.11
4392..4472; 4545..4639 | 1.24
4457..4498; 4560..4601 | 1.13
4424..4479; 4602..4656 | 1.23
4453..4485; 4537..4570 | 1.16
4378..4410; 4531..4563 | 1.35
